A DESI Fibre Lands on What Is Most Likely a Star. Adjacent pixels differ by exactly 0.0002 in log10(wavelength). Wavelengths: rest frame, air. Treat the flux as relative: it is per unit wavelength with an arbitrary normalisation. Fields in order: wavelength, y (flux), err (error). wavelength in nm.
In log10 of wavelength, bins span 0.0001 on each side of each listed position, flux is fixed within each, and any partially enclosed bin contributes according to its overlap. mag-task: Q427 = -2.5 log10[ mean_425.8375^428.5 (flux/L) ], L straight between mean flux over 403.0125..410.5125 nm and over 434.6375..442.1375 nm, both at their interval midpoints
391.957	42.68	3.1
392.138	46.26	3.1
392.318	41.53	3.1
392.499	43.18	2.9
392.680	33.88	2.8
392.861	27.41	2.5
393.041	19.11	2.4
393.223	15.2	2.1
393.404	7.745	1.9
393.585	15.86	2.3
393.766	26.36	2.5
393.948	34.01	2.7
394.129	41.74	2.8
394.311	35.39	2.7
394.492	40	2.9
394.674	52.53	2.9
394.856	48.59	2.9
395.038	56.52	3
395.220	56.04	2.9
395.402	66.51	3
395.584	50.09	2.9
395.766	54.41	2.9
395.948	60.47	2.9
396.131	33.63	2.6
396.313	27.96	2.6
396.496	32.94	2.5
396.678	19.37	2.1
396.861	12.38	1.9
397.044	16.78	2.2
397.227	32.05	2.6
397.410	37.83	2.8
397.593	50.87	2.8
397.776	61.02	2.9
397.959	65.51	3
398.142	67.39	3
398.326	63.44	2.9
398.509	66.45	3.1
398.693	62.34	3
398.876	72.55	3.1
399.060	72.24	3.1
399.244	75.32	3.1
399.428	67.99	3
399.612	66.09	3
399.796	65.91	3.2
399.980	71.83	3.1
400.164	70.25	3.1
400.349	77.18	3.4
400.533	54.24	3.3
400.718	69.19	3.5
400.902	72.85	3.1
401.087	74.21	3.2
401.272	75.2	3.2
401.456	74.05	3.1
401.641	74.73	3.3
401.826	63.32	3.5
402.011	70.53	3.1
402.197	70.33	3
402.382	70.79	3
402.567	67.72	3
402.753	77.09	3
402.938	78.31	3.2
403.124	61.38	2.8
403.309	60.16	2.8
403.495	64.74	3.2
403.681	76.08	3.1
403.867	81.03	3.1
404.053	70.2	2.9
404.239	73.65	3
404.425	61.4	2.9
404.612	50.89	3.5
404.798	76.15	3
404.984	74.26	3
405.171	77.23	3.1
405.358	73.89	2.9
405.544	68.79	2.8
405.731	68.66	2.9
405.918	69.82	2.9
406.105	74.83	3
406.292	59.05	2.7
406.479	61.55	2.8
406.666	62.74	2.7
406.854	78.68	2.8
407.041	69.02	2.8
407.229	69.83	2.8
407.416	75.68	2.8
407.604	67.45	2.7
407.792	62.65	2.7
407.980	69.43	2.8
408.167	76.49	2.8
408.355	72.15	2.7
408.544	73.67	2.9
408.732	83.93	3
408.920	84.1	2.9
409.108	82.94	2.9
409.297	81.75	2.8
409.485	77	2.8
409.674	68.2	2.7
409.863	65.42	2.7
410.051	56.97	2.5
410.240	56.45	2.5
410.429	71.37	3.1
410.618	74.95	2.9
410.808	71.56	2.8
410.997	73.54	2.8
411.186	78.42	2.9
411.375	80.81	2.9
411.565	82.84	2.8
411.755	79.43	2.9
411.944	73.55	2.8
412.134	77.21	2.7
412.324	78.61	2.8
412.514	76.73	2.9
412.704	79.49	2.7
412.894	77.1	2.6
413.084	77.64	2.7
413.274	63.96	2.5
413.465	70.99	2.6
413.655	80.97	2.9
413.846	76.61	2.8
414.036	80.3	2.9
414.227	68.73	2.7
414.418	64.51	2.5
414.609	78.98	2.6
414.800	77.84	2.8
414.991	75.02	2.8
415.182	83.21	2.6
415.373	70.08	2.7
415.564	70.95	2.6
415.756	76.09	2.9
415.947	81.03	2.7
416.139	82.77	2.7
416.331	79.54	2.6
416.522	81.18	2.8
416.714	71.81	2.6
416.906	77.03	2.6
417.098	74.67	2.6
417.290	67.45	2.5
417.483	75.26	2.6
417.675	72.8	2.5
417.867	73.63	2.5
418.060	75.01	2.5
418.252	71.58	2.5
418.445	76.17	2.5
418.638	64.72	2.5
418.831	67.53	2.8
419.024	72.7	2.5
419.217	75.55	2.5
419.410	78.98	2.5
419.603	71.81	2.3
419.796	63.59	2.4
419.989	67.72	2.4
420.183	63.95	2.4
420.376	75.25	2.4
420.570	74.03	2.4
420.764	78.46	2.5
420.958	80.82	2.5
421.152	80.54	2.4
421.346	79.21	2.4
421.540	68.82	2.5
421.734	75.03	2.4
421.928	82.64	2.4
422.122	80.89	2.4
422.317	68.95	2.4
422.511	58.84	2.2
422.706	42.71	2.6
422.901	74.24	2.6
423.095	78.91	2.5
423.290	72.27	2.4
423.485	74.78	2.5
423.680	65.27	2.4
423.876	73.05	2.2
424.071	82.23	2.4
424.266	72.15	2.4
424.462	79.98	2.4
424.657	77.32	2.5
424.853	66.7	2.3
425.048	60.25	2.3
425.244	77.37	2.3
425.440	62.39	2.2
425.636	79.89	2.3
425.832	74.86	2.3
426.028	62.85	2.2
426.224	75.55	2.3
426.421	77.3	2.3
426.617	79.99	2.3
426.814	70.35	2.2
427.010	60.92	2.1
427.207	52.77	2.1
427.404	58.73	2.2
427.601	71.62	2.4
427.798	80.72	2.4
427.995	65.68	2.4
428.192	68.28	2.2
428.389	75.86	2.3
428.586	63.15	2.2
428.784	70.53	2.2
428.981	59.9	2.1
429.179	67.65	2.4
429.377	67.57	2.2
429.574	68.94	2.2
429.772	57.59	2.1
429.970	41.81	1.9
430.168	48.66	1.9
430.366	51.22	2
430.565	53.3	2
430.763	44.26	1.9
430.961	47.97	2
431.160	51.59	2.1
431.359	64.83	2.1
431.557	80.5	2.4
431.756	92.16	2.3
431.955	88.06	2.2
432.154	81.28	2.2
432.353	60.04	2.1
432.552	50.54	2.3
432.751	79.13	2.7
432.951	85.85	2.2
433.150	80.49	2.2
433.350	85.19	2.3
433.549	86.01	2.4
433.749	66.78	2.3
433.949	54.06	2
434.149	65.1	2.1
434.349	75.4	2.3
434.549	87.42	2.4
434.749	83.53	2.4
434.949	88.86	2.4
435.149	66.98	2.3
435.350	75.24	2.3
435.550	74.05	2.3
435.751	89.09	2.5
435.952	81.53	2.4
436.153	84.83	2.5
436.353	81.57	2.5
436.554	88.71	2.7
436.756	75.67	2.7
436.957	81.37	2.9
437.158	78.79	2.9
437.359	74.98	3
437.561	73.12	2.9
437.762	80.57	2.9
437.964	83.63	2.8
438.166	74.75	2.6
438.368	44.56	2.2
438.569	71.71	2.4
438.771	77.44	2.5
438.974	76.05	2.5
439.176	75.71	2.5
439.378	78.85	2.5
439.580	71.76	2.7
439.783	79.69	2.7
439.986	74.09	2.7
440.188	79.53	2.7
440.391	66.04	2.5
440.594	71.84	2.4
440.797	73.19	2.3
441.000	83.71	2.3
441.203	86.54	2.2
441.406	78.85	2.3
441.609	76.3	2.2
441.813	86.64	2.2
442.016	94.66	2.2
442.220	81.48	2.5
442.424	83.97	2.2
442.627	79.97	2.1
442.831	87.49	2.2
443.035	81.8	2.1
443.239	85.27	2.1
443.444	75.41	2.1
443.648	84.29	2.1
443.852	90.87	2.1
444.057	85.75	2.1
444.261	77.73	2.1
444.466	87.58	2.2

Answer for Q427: 0.09 mag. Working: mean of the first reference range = 70.3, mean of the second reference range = 78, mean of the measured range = 69.5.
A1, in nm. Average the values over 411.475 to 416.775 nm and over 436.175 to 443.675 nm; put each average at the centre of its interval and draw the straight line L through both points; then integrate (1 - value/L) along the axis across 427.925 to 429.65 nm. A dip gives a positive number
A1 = 0.22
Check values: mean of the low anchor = 76.4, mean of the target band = 67.5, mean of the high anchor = 78.4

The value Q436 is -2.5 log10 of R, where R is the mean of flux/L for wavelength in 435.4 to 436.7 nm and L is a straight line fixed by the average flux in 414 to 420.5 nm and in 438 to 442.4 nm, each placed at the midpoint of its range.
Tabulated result -0.09 mag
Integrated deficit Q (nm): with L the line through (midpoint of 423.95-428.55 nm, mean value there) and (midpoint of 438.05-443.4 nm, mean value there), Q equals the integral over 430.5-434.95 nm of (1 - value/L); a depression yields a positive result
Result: 0.15 nm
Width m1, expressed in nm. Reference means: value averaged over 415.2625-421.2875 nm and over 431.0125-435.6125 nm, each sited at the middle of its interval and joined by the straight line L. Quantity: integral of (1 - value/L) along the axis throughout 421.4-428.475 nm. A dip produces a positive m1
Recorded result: 0.33 nm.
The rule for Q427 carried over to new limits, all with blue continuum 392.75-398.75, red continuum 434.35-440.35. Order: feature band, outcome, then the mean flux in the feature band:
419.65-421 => -0.15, 71.6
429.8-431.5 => 0.36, 51.5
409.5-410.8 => -0.23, 66.6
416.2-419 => -0.22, 73.5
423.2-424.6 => -0.13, 74.3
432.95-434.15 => -0.01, 74.7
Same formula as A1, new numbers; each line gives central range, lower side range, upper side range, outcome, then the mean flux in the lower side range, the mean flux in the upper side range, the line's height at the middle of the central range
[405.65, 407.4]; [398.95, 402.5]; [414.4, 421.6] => 0.08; 70.3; 74.3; 71.7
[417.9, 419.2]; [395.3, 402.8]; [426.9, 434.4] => -0.16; 59.3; 66.4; 63.7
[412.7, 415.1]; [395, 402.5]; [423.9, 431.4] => -0.47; 58.7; 65.6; 62.3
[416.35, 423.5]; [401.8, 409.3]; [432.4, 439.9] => 0.07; 71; 76.3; 73.5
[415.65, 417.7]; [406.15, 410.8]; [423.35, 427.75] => -0.16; 70.9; 70.8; 70.9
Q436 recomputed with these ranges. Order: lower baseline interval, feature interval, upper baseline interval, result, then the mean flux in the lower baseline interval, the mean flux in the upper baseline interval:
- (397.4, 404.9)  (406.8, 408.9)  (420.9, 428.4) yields -0.06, 68.2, 71.5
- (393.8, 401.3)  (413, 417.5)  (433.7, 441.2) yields -0.18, 54.1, 76.2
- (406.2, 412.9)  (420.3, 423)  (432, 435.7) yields 0.02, 73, 75.2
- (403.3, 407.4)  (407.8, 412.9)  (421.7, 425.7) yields -0.07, 69.5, 71.6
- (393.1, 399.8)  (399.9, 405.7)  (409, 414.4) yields -0.21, 46.5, 74.3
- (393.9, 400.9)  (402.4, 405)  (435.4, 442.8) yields -0.21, 53.3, 78.3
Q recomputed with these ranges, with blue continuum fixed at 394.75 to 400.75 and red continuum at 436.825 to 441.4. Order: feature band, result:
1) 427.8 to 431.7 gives 0.52 nm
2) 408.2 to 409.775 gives -0.46 nm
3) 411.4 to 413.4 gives -0.48 nm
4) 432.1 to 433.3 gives -0.01 nm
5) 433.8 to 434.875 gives 0.00 nm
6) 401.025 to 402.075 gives -0.29 nm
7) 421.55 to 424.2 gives -0.16 nm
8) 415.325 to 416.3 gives -0.20 nm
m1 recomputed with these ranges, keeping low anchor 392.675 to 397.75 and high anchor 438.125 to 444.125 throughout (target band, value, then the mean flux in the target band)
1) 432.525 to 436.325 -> -0.26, 77.5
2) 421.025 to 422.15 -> -0.32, 77.8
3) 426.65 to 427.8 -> 0.01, 65.4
